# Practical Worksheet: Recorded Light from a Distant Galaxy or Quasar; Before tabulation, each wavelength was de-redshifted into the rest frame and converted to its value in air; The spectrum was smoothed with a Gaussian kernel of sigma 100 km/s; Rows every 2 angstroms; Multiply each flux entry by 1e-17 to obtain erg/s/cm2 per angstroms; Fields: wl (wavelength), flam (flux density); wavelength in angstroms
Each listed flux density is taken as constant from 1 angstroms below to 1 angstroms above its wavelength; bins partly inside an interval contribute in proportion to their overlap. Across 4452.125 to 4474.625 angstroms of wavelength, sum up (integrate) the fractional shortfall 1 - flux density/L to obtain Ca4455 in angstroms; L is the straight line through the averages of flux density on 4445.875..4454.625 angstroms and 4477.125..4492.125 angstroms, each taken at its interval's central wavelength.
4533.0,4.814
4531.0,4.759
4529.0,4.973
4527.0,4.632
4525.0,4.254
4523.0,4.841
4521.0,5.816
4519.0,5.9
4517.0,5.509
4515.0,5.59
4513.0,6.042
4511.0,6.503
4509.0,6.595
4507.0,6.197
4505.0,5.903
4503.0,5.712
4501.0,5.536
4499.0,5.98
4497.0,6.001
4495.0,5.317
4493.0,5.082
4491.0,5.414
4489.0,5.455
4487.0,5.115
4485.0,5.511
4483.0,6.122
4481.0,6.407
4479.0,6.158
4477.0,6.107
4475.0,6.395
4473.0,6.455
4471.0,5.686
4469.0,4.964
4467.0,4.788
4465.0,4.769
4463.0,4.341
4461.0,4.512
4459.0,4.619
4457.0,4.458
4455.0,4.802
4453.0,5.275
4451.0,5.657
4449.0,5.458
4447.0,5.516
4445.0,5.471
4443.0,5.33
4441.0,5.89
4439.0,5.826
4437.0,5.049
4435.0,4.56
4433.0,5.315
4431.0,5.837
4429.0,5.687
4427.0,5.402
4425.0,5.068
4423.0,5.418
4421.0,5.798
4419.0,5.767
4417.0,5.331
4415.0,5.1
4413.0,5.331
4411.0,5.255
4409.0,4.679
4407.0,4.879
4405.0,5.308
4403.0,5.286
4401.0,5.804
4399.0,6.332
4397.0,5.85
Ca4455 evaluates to 2.2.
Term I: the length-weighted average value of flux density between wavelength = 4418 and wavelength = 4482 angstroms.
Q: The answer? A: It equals 5.4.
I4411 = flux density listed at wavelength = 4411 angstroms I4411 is 5.255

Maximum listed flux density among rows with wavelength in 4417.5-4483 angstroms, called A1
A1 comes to 6.455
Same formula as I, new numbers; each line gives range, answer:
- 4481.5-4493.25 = 5.51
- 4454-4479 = 5.2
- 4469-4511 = 5.85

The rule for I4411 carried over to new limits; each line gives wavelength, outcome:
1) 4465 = 4.769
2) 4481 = 6.407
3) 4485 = 5.511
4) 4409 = 4.679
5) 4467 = 4.788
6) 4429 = 5.687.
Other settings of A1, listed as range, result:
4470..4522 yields 6.595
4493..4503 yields 6.001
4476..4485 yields 6.407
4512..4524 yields 6.042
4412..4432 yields 5.837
